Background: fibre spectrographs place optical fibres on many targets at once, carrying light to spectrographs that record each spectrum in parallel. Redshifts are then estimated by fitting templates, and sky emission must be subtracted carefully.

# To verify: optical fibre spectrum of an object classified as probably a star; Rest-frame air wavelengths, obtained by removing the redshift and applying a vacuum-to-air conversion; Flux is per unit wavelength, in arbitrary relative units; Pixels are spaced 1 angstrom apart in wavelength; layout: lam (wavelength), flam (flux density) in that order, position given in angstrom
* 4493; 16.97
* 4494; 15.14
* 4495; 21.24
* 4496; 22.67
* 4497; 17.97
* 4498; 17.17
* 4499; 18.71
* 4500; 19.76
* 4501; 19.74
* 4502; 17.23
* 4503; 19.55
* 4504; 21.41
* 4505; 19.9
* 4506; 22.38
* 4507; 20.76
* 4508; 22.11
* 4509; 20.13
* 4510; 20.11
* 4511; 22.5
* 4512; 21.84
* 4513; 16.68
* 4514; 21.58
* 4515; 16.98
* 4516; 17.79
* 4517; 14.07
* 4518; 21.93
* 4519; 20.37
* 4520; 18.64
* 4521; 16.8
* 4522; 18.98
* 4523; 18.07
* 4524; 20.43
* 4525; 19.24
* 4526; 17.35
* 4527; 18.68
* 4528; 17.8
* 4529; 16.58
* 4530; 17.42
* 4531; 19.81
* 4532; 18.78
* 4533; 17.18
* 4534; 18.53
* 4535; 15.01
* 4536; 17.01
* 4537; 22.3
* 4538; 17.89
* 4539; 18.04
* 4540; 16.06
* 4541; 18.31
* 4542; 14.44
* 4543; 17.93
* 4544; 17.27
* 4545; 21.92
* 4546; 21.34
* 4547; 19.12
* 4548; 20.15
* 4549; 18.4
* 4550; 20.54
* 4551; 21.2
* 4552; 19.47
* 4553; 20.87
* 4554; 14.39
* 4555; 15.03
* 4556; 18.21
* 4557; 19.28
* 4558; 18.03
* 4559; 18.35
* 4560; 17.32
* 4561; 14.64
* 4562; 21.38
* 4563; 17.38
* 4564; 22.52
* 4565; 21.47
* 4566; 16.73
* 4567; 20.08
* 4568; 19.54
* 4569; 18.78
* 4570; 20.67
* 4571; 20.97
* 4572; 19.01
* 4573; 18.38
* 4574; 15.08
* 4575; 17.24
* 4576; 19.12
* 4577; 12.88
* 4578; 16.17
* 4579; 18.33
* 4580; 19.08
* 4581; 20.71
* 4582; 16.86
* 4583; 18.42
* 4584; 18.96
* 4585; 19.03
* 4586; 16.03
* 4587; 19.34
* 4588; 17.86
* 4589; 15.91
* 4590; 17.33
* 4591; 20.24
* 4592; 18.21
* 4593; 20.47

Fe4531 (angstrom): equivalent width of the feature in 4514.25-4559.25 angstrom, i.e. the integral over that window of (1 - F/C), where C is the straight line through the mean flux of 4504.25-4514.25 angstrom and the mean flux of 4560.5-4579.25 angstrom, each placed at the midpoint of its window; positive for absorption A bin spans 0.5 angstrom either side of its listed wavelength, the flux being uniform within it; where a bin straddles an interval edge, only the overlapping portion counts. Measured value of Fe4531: 3.1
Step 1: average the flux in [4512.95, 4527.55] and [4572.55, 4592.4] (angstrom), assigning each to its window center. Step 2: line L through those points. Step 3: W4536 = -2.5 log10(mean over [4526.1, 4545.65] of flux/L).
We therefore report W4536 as 0.02 mag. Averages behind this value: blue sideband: 18.6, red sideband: 17.8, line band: 18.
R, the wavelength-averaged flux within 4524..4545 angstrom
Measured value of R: 17.9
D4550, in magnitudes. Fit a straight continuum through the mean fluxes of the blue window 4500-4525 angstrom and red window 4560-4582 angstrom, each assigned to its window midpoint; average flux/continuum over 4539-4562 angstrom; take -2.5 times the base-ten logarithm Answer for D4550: 0.03 mag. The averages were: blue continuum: 19.6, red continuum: 18.5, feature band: 18.3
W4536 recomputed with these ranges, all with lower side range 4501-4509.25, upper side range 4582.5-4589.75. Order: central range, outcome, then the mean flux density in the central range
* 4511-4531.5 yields 0.07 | 18.6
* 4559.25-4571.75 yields -0.04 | 19.3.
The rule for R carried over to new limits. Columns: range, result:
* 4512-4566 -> 18.5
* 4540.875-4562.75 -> 18.5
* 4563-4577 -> 18.9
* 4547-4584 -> 18.5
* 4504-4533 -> 19.2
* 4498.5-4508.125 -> 20.1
